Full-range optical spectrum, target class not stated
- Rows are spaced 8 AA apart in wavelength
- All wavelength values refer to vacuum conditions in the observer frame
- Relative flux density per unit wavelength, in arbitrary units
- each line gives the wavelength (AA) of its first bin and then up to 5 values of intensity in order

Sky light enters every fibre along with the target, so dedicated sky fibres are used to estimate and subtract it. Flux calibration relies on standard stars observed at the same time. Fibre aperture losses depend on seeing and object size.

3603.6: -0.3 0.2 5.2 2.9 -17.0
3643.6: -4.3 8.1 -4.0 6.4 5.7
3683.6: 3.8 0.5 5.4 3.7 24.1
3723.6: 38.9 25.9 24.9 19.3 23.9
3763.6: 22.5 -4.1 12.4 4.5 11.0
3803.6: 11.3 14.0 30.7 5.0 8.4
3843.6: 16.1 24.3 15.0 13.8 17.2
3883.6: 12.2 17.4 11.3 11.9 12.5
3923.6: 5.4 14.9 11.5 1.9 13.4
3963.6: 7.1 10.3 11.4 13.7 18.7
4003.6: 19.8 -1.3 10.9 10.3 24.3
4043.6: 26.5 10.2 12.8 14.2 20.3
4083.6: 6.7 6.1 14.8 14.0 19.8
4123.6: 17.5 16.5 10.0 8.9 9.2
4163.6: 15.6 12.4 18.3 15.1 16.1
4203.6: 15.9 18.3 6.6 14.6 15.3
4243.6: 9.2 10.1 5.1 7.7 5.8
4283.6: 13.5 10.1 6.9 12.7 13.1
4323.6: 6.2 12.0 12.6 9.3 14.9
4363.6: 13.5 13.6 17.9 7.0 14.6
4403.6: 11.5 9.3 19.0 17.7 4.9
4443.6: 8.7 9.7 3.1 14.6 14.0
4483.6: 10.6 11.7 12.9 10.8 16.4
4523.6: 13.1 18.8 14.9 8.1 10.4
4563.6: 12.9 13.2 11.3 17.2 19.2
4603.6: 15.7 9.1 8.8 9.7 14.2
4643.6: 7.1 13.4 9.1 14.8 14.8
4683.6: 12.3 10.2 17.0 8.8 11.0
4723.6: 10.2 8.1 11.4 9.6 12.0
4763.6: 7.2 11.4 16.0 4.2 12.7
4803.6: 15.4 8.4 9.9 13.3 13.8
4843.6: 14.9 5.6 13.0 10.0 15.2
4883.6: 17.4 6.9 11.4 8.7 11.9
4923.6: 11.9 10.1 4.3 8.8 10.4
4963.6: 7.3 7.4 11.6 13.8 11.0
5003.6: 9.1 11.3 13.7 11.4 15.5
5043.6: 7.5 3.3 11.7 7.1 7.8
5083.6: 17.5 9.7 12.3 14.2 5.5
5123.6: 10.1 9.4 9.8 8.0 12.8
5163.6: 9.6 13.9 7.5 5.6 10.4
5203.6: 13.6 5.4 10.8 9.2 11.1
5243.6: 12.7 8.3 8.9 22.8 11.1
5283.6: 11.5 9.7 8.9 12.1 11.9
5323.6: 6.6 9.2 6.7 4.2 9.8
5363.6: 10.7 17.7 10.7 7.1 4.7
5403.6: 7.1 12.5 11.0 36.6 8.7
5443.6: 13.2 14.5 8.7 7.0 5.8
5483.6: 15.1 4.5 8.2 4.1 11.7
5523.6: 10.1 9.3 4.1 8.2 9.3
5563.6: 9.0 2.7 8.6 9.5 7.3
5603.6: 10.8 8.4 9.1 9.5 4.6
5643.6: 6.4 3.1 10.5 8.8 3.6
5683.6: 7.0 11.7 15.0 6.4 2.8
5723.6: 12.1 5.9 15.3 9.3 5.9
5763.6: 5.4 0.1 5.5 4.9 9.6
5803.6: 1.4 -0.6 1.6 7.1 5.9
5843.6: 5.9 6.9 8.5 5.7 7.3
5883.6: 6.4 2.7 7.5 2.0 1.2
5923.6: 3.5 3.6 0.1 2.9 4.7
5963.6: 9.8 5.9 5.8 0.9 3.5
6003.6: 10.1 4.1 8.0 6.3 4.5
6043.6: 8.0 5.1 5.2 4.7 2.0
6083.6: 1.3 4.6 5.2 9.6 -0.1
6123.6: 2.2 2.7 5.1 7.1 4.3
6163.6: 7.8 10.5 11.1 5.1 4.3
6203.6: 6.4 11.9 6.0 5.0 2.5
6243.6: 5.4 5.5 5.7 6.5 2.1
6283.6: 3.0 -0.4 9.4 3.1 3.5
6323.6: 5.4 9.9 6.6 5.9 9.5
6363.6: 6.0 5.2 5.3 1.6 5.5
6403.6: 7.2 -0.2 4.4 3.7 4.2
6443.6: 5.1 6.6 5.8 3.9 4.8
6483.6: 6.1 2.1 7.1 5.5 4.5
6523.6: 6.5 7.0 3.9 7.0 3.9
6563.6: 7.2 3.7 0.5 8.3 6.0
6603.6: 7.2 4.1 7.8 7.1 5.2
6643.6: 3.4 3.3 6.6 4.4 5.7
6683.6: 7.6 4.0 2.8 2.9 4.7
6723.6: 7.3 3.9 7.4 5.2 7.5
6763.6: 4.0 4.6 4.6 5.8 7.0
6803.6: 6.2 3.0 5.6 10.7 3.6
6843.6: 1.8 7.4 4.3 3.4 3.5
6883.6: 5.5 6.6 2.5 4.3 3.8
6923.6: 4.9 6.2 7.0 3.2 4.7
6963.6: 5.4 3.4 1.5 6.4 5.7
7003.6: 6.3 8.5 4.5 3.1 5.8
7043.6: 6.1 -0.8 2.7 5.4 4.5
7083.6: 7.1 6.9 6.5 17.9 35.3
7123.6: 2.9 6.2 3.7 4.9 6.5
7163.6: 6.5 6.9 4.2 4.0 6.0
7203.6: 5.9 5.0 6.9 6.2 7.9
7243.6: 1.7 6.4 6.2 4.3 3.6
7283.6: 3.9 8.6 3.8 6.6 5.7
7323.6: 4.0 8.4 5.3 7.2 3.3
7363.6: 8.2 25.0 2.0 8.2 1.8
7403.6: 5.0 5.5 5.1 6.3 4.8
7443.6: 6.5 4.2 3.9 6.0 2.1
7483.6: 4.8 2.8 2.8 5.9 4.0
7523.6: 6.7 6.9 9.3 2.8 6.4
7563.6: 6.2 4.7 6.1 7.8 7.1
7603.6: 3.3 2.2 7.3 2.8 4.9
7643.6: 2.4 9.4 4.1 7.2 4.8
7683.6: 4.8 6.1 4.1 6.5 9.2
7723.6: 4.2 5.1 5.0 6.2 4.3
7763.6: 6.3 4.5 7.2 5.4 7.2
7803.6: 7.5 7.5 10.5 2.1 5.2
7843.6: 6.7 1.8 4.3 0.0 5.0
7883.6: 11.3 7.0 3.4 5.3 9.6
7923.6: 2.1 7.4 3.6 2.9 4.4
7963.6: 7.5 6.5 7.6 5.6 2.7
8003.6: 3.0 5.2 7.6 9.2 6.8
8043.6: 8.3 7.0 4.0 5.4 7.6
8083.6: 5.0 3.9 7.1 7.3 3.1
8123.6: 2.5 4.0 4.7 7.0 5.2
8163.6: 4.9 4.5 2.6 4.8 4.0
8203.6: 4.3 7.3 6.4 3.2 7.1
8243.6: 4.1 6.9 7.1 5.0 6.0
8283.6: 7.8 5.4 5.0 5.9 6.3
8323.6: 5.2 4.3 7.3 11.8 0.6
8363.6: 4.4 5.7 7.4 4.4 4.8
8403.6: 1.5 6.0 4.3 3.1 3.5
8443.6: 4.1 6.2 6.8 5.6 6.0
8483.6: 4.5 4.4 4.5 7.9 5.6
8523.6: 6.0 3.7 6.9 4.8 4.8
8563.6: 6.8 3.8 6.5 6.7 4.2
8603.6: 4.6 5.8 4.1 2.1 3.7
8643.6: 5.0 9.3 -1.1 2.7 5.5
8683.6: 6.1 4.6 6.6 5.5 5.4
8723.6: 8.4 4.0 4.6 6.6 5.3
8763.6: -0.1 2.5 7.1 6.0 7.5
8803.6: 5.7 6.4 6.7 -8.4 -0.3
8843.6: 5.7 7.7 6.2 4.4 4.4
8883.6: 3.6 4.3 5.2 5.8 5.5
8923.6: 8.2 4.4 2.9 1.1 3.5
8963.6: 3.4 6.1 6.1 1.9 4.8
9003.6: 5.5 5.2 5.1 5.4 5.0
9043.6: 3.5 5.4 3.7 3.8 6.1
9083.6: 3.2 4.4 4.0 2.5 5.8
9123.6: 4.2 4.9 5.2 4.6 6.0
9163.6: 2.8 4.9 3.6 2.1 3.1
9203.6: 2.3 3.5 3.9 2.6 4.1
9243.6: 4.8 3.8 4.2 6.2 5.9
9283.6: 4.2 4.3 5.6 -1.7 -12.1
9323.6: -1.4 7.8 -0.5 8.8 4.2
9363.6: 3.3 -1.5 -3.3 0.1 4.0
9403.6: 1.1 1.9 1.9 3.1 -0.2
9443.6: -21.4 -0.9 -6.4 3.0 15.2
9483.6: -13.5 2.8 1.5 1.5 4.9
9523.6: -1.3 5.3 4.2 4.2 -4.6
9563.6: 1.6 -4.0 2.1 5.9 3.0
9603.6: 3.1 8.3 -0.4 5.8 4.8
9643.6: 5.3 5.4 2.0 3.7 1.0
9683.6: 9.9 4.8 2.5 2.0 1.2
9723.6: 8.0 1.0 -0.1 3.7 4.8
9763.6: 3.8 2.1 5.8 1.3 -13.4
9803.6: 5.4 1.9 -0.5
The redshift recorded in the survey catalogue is 0.08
